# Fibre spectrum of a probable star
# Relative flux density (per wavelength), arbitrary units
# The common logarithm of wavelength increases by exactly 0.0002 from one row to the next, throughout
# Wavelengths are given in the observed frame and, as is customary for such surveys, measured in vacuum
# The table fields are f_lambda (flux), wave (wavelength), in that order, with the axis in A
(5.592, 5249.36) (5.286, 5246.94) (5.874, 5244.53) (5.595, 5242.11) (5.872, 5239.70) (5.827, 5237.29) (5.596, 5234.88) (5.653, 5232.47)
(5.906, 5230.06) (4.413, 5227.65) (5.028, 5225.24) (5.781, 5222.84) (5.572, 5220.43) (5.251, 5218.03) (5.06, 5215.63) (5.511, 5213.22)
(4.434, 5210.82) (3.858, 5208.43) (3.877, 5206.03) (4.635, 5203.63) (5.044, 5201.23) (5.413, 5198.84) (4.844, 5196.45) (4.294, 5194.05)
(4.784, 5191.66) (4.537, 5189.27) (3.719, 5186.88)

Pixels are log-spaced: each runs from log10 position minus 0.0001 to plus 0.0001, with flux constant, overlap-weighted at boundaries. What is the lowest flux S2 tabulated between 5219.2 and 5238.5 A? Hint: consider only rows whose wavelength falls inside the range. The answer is 4.413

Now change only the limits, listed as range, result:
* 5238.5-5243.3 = 5.595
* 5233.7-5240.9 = 5.596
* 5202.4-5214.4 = 3.858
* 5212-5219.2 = 5.06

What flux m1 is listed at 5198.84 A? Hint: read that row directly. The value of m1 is 5.413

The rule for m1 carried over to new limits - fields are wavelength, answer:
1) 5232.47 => 5.653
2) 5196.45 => 4.844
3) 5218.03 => 5.251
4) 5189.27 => 4.537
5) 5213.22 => 5.511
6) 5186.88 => 3.719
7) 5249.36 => 5.592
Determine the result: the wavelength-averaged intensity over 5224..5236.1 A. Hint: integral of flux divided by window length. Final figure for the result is 5.32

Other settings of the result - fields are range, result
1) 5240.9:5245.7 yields 5.73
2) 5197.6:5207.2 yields 4.75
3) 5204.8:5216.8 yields 4.55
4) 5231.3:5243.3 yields 5.71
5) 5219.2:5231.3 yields 5.34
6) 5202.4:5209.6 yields 4.12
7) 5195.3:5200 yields 5.13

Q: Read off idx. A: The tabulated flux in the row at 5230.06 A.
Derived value 5.906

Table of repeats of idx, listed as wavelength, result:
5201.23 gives 5.044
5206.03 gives 3.877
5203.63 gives 4.635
